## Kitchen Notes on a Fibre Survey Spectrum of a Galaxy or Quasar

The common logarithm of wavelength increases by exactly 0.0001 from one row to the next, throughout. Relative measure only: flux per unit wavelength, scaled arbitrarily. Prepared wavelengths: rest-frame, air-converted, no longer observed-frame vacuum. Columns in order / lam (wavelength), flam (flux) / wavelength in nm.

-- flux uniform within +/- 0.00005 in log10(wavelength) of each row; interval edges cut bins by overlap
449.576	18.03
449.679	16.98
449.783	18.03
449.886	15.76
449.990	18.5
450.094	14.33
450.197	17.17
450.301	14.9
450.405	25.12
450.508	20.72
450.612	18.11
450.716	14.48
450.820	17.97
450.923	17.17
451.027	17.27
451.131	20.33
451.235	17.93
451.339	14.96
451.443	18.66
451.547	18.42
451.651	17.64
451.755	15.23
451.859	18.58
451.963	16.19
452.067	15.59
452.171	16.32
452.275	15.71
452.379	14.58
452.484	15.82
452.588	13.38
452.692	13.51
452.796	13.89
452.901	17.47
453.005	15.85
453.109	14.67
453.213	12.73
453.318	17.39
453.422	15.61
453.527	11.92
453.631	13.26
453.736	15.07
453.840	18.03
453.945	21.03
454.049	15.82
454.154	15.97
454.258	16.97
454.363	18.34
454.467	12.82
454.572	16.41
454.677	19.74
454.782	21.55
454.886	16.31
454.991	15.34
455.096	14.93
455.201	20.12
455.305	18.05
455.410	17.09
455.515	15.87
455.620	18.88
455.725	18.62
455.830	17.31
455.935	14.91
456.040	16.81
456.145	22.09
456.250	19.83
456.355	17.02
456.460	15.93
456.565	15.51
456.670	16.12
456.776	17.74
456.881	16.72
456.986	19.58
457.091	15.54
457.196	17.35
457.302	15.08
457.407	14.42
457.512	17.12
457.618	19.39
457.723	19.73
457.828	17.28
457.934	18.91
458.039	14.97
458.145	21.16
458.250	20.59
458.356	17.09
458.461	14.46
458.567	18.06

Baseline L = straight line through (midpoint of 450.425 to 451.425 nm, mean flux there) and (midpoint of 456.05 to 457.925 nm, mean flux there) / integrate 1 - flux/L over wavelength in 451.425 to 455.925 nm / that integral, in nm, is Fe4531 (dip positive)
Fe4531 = 0.33 nm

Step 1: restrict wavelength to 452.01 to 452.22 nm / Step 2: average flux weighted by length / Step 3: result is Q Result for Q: 16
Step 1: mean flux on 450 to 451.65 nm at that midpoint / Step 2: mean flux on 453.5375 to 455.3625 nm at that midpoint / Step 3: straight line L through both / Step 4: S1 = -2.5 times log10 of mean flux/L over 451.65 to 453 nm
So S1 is 0.12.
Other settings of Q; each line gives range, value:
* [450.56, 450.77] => 16.3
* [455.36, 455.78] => 17.6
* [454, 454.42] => 16.7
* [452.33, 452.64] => 14.6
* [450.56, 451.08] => 17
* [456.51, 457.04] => 17.1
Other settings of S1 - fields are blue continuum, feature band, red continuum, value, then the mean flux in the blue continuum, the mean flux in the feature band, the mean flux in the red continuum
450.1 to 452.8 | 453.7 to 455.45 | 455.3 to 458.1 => -0.01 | 16.9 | 17.3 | 17.3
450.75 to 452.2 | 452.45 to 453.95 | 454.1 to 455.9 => 0.15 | 17.3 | 15.1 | 17.3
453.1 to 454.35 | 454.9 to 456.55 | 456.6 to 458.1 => -0.06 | 15.8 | 17.4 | 17.1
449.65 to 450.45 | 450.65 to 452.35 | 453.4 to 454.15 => -0.01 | 17.5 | 17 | 15.8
